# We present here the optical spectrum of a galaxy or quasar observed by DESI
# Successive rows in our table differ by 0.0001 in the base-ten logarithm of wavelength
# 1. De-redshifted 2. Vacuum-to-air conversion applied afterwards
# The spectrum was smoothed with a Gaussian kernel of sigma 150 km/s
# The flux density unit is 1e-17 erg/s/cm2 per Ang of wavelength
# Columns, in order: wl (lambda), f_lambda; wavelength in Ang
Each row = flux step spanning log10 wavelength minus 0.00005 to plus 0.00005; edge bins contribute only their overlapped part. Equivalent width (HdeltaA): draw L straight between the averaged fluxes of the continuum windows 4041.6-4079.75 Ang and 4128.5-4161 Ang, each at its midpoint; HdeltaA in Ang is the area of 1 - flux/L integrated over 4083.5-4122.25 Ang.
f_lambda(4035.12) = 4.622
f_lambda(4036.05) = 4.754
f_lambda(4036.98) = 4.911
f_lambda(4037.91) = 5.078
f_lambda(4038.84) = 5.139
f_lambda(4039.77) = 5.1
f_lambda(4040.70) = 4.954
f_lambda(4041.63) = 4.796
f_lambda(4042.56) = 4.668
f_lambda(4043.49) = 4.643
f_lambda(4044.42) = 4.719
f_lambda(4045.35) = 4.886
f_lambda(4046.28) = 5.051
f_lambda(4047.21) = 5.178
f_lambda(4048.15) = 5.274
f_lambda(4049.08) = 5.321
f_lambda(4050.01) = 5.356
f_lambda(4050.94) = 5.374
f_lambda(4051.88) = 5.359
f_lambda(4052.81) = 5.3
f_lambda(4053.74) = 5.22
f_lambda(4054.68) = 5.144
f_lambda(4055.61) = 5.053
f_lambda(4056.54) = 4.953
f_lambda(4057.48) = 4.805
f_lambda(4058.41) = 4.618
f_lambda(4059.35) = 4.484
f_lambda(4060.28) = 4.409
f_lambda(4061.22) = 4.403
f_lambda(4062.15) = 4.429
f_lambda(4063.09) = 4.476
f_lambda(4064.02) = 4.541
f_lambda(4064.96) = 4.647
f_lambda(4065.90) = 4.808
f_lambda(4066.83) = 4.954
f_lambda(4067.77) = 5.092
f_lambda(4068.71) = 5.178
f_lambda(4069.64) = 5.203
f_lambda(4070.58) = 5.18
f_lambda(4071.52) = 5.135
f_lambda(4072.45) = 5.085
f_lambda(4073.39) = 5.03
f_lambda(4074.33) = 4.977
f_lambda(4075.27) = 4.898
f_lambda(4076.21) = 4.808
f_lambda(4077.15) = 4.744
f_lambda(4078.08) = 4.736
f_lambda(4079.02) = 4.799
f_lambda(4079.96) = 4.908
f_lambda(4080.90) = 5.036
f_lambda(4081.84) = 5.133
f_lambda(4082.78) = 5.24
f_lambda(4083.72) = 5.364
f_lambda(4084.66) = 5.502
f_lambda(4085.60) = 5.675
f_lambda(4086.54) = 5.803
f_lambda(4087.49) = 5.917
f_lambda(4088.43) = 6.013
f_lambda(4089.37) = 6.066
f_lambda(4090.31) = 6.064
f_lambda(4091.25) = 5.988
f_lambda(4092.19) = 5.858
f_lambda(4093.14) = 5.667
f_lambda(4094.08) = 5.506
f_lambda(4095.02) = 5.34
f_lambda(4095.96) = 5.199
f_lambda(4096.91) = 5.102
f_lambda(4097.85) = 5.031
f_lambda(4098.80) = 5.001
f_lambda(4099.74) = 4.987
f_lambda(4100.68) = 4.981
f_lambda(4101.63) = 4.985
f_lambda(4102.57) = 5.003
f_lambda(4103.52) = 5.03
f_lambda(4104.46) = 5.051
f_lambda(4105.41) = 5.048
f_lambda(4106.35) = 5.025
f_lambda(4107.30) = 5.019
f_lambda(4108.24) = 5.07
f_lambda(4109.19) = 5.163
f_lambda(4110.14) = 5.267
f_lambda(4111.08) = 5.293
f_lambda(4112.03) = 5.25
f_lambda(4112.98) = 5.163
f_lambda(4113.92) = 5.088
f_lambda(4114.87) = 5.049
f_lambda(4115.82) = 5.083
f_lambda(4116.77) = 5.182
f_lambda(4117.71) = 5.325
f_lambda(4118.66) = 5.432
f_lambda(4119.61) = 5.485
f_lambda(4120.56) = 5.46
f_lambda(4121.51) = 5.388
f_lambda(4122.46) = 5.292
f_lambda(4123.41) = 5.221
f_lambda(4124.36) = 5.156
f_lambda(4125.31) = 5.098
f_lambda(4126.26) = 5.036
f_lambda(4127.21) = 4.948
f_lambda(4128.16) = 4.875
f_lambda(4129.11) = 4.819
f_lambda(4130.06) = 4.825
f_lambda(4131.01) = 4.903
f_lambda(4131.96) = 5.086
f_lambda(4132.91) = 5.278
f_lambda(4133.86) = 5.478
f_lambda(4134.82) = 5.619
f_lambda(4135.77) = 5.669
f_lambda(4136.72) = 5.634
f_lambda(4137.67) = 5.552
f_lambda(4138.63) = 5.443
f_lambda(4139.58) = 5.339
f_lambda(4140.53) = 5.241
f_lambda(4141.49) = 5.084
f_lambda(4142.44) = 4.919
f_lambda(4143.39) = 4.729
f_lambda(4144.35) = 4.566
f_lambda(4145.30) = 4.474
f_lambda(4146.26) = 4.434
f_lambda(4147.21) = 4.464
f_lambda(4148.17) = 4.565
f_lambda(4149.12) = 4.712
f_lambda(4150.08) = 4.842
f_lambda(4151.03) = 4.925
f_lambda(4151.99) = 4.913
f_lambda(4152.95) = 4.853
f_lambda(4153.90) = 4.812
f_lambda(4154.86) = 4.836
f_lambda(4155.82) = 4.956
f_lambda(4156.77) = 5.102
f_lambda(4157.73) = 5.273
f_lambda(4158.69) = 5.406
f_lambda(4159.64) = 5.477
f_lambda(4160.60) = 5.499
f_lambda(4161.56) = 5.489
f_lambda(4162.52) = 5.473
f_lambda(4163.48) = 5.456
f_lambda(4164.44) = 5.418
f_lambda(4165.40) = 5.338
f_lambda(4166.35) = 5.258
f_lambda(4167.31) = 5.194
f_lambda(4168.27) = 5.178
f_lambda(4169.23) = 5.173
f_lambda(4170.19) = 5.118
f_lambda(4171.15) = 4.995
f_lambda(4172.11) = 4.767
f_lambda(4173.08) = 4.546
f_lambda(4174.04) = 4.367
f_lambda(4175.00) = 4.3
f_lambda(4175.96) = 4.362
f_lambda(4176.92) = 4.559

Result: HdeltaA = -2.7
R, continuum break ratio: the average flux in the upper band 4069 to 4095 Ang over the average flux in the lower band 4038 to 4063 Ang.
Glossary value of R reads 1.1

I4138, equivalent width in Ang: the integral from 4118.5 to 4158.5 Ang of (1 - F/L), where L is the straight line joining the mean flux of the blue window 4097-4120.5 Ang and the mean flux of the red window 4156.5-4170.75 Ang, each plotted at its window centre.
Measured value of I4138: 1.3 Ang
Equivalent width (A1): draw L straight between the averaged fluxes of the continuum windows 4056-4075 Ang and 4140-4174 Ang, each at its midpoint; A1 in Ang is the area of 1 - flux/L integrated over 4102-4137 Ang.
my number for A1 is -1.8 Ang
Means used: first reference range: 4.82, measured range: 5.18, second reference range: 5.01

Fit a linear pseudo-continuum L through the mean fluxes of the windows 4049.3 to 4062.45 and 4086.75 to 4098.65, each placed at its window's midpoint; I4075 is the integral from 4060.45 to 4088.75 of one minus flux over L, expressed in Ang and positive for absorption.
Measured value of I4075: 1.3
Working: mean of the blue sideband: 4.94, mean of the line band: 5.04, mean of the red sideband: 5.63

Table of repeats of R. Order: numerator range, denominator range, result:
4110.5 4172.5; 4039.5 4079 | 1.04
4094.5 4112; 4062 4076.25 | 1.04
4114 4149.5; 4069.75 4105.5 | 0.97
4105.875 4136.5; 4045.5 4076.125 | 1.05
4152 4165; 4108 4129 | 1.01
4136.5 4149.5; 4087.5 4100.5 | 0.89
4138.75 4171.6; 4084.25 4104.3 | 0.93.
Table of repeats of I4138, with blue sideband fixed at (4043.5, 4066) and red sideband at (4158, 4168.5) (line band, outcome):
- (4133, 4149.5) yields 0.70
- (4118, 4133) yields 0.21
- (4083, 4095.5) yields -1.69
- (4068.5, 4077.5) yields -0.07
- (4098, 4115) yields 0.17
